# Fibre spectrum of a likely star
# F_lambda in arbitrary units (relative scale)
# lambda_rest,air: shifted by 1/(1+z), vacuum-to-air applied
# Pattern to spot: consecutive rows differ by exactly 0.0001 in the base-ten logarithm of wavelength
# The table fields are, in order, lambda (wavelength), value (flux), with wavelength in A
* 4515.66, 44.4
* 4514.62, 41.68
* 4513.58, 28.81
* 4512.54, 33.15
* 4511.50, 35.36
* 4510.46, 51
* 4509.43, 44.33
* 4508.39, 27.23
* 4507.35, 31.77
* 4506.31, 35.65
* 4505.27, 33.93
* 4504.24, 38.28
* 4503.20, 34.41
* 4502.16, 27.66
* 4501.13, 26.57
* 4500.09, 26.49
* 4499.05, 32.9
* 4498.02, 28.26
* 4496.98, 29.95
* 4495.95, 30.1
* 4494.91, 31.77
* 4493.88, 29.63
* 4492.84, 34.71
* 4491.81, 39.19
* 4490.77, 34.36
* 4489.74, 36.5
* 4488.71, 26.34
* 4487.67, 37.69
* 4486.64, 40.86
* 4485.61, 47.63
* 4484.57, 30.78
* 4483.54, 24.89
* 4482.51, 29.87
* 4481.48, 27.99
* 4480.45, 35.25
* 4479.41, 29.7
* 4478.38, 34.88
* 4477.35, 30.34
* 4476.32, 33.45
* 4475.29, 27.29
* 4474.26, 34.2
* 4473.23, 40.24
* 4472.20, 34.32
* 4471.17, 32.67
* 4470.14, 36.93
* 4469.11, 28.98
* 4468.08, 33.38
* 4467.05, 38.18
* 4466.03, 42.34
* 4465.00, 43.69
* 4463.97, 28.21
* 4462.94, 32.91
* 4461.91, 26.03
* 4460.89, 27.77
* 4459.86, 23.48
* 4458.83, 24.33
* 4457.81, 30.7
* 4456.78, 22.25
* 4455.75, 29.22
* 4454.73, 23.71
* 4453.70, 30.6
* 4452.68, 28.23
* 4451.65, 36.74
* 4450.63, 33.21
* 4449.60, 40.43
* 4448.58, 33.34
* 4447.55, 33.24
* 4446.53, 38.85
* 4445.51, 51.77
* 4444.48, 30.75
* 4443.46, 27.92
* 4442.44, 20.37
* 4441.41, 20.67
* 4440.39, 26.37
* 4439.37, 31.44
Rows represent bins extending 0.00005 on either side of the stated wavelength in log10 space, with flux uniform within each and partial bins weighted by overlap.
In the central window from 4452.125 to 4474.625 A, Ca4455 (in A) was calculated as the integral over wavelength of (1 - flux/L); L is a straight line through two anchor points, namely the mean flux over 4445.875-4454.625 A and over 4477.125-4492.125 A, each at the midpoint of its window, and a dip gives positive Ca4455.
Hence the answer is 1.7 A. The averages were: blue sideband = 34.1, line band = 31.5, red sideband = 33.7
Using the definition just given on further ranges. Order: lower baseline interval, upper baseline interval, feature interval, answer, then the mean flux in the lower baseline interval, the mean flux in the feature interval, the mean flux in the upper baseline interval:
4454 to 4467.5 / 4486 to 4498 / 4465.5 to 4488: -1.6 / 30.2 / 34.2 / 33.7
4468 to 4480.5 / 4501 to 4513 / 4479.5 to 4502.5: 1.3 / 33.1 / 32.2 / 35.2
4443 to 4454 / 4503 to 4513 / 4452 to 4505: 5.8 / 35.1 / 32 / 36.6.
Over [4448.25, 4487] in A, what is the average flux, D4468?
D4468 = 32.3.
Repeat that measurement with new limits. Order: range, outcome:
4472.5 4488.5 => 33.5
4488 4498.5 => 32.2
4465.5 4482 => 33.8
